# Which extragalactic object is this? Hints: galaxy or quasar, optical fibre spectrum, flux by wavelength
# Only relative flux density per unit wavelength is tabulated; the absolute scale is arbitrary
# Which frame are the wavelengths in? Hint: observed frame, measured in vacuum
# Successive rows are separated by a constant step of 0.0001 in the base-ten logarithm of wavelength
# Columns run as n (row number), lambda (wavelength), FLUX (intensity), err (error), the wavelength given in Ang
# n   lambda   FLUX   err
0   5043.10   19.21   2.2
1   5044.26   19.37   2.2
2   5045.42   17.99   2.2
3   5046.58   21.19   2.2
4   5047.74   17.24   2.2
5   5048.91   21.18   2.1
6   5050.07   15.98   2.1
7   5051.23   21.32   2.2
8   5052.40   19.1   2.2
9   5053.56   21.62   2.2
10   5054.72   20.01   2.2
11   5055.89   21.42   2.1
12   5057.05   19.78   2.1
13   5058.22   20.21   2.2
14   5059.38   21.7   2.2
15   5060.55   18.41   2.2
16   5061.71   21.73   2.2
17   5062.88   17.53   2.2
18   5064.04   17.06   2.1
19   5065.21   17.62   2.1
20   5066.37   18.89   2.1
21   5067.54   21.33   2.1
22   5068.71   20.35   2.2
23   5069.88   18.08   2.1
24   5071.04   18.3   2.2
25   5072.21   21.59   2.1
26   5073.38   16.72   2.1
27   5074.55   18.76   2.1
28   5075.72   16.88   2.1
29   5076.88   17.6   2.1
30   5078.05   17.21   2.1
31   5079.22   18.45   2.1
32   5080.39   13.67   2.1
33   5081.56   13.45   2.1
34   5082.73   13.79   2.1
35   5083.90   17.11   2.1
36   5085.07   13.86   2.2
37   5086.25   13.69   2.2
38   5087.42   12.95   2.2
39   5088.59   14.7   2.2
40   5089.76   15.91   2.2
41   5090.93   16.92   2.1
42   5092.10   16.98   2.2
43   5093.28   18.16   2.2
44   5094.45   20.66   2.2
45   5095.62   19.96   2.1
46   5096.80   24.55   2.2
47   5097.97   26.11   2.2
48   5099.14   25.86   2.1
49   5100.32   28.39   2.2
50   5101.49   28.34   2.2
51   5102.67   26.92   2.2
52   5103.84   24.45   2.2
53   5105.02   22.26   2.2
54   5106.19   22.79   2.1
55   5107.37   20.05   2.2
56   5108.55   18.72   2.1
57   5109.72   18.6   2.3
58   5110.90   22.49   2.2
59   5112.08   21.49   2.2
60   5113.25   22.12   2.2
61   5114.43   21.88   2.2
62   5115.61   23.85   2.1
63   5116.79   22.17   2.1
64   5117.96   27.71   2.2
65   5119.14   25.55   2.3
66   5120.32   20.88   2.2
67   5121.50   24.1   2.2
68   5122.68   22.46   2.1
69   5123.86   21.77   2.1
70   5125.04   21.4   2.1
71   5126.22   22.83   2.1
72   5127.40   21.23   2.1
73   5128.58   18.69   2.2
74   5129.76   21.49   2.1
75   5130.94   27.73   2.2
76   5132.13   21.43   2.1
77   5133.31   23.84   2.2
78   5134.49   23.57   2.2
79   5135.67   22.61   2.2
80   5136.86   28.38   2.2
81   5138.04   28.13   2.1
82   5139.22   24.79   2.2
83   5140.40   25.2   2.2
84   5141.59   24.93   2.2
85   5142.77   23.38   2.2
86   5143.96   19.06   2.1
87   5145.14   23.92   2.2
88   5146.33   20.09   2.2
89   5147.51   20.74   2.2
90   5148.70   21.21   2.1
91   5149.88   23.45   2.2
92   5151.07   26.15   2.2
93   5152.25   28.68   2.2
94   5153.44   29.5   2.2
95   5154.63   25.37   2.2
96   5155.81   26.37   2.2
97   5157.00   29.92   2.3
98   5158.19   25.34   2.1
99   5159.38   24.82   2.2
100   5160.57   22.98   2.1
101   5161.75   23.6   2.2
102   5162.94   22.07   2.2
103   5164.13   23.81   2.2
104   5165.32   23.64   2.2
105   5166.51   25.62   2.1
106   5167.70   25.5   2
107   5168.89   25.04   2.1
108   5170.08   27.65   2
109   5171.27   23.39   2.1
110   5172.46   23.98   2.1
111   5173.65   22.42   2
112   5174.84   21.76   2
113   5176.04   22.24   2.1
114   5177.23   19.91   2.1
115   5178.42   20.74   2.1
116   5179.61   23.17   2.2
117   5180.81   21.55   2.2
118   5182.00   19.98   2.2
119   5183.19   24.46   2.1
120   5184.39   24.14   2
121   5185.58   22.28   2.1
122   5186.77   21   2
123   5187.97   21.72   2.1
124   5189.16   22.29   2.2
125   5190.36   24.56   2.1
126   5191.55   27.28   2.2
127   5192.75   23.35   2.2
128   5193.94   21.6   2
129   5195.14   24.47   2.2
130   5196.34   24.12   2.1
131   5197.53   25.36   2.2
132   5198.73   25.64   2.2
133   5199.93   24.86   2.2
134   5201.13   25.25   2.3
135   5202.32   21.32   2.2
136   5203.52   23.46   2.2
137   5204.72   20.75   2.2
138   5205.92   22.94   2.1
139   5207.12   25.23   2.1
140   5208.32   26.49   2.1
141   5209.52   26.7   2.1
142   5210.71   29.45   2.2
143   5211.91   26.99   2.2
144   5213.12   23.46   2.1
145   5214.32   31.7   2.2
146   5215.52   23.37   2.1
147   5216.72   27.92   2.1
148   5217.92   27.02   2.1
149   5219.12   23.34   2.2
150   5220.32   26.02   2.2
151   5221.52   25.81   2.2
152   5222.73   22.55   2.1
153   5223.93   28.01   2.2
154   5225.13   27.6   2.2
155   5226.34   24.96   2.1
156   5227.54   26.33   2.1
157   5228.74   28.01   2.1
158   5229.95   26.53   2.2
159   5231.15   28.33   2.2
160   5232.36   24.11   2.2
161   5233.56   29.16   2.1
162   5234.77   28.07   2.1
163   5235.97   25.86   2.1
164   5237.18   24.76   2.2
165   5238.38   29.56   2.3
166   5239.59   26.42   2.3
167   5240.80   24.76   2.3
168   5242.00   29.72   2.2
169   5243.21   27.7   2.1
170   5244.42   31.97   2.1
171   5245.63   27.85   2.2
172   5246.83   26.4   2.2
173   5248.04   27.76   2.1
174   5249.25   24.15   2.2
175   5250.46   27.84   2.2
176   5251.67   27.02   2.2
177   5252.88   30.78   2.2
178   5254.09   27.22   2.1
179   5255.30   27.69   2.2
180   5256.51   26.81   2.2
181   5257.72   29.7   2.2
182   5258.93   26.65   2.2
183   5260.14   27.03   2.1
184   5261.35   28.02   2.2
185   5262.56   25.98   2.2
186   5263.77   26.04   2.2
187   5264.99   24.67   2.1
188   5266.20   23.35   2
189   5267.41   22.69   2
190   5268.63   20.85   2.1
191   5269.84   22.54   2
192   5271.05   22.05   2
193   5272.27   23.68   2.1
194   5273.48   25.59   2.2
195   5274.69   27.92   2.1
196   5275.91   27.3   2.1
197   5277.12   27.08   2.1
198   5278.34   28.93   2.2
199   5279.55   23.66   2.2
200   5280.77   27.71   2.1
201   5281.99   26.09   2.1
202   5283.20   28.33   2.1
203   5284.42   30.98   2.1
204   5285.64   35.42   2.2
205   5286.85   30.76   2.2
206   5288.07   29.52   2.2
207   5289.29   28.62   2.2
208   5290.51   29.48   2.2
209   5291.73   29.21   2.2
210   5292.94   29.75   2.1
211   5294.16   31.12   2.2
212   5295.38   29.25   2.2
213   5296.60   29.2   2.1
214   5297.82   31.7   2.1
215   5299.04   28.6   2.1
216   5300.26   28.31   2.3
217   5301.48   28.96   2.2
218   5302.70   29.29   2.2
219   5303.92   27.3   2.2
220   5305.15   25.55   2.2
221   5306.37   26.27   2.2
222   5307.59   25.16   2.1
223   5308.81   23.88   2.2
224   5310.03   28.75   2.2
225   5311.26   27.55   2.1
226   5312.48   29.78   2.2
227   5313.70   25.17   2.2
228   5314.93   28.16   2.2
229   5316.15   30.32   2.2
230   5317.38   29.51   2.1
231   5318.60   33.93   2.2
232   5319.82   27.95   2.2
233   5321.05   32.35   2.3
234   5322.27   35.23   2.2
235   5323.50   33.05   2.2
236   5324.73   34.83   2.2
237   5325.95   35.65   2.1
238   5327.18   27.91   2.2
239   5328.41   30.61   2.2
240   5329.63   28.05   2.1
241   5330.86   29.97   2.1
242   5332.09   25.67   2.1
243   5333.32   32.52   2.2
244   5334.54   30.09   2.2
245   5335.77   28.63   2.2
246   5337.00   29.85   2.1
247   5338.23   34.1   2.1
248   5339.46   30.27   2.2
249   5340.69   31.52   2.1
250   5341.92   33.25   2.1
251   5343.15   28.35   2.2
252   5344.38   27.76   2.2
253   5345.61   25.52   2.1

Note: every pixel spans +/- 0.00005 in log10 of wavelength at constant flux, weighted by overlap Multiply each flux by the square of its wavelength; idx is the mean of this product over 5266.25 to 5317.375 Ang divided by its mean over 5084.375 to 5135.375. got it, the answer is 1.37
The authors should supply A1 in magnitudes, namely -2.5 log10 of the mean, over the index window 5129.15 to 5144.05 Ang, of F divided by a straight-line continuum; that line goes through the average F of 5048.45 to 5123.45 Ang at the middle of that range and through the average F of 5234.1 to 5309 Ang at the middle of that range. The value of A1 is -0.11 mag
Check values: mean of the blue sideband 20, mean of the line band 24.4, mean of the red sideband 27.4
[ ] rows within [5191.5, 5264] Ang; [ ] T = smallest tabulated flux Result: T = 20.75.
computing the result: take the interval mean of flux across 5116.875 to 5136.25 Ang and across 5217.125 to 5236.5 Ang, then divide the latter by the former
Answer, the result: 1.1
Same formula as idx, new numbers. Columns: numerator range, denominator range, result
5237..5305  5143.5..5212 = 1.19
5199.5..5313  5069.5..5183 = 1.28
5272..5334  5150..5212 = 1.26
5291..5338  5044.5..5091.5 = 1.80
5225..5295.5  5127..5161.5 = 1.17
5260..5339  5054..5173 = 1.40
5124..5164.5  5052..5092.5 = 1.39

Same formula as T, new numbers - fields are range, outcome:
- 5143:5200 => 19.06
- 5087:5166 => 12.95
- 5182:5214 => 19.98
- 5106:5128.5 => 18.6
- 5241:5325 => 20.85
